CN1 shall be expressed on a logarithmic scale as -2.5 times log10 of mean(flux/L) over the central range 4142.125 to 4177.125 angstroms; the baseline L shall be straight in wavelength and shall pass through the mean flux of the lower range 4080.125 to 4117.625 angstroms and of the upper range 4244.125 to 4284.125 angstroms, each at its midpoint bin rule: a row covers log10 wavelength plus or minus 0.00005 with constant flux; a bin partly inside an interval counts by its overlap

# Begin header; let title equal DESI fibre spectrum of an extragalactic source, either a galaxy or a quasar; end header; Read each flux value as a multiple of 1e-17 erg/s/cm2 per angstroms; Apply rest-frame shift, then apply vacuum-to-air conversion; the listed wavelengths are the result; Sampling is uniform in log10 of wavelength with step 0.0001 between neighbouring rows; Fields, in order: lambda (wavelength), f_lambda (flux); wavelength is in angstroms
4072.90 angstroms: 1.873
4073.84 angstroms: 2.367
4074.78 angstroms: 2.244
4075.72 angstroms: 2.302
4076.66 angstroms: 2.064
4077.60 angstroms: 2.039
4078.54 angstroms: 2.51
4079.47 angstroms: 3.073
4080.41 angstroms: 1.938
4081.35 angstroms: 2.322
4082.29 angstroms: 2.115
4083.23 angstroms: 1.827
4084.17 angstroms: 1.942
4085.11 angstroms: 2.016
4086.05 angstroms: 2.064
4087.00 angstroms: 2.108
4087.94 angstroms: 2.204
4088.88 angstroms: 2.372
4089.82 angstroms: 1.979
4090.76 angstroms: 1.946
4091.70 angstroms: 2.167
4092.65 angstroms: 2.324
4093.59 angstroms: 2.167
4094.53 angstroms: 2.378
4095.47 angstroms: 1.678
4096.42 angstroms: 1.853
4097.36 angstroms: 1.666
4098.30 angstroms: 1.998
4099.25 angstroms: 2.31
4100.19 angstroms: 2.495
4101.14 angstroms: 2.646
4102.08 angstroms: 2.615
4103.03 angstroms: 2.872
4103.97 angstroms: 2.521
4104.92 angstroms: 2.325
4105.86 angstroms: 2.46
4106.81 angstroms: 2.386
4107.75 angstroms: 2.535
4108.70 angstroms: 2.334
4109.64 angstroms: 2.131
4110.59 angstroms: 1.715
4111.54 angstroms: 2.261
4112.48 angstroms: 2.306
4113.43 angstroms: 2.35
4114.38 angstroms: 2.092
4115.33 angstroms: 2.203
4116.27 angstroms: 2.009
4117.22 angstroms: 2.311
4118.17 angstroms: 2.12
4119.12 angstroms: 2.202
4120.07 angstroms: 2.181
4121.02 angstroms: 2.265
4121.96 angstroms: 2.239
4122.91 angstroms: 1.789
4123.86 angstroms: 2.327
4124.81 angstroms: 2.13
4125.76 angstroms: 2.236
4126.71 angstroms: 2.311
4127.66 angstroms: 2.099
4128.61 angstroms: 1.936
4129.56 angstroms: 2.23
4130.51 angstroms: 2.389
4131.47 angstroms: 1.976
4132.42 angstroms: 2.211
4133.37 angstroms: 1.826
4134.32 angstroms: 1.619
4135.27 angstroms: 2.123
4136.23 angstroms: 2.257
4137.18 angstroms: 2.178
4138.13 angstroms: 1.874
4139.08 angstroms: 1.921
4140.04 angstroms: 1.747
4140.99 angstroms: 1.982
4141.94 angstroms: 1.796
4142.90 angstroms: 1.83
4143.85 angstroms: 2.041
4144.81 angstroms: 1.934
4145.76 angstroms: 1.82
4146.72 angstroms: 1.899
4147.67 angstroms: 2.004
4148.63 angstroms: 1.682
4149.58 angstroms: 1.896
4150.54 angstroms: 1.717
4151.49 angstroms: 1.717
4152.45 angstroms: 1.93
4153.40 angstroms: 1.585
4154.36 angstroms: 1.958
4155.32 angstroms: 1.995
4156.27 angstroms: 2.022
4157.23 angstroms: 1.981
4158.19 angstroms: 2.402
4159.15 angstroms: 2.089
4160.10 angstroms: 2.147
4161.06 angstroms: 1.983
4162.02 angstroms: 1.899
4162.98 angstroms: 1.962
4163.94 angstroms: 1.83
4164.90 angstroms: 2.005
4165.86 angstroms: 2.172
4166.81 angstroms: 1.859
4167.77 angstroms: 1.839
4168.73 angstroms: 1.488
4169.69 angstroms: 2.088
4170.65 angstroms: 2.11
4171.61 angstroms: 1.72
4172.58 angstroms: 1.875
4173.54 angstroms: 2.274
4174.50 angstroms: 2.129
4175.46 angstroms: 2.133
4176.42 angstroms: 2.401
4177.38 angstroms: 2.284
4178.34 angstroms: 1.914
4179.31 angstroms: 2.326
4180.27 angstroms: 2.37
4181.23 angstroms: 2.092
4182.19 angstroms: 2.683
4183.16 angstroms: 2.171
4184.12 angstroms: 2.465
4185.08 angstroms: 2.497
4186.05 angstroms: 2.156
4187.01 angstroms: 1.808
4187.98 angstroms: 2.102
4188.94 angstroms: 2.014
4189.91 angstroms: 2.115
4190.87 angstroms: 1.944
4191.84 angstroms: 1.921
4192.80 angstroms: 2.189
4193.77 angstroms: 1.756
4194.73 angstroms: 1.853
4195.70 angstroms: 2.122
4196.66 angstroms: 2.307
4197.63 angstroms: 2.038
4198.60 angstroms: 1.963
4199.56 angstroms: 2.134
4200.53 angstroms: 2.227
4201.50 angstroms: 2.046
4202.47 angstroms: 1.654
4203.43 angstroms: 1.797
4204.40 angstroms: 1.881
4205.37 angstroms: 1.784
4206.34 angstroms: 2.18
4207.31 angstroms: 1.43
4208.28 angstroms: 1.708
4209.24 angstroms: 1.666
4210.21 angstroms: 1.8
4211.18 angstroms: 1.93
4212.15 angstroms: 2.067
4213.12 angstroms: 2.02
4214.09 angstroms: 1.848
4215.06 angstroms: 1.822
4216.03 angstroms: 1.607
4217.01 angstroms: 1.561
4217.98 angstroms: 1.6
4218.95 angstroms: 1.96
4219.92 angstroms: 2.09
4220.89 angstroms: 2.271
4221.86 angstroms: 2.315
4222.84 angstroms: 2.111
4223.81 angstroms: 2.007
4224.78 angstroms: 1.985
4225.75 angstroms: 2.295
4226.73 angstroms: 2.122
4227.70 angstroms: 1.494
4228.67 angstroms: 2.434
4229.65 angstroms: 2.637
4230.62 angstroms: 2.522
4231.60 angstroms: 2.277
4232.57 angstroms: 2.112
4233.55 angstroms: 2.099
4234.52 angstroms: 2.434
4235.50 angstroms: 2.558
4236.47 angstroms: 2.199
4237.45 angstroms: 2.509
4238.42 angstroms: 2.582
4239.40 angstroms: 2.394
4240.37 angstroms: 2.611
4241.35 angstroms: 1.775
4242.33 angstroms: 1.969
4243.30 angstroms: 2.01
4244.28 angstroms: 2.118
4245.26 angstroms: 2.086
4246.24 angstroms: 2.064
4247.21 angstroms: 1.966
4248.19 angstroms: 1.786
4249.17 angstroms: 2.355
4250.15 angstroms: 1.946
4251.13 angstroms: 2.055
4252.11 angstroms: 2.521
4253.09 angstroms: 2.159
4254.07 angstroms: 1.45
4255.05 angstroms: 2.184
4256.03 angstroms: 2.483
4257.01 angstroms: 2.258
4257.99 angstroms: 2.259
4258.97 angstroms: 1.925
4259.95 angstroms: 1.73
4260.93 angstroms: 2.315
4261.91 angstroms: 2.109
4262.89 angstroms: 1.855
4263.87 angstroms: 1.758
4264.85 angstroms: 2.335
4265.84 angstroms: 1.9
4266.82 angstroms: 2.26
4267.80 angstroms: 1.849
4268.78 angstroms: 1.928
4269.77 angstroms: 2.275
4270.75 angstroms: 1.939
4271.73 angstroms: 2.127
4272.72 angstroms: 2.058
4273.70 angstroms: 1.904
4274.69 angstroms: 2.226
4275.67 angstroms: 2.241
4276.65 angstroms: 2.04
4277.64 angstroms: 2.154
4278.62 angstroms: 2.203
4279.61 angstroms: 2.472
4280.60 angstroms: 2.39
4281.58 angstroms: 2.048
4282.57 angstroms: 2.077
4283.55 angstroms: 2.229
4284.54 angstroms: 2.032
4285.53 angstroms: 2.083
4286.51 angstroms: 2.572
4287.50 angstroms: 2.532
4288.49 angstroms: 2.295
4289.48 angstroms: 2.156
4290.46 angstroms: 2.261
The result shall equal 0.11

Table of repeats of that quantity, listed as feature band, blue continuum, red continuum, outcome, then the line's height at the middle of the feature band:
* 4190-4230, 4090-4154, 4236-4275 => 0.07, 2.1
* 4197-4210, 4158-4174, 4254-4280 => 0.07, 2.02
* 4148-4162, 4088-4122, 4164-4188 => 0.11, 2.15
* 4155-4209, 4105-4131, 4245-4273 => 0.05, 2.14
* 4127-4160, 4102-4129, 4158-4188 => 0.11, 2.17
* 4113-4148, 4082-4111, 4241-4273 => 0.05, 2.17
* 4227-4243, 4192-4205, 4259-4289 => -0.11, 2.06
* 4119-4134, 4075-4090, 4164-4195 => 0.00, 2.14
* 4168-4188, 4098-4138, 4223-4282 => 0.02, 2.19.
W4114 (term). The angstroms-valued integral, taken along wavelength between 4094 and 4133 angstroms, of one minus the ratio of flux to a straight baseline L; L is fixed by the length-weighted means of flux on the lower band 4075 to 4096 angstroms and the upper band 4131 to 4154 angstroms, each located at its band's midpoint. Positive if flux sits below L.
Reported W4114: -3.6 angstroms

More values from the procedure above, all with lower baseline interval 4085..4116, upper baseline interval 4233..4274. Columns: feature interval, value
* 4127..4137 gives 0.6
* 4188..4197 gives 0.6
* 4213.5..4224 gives 1.1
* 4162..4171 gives 1.1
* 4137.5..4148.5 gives 1.5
